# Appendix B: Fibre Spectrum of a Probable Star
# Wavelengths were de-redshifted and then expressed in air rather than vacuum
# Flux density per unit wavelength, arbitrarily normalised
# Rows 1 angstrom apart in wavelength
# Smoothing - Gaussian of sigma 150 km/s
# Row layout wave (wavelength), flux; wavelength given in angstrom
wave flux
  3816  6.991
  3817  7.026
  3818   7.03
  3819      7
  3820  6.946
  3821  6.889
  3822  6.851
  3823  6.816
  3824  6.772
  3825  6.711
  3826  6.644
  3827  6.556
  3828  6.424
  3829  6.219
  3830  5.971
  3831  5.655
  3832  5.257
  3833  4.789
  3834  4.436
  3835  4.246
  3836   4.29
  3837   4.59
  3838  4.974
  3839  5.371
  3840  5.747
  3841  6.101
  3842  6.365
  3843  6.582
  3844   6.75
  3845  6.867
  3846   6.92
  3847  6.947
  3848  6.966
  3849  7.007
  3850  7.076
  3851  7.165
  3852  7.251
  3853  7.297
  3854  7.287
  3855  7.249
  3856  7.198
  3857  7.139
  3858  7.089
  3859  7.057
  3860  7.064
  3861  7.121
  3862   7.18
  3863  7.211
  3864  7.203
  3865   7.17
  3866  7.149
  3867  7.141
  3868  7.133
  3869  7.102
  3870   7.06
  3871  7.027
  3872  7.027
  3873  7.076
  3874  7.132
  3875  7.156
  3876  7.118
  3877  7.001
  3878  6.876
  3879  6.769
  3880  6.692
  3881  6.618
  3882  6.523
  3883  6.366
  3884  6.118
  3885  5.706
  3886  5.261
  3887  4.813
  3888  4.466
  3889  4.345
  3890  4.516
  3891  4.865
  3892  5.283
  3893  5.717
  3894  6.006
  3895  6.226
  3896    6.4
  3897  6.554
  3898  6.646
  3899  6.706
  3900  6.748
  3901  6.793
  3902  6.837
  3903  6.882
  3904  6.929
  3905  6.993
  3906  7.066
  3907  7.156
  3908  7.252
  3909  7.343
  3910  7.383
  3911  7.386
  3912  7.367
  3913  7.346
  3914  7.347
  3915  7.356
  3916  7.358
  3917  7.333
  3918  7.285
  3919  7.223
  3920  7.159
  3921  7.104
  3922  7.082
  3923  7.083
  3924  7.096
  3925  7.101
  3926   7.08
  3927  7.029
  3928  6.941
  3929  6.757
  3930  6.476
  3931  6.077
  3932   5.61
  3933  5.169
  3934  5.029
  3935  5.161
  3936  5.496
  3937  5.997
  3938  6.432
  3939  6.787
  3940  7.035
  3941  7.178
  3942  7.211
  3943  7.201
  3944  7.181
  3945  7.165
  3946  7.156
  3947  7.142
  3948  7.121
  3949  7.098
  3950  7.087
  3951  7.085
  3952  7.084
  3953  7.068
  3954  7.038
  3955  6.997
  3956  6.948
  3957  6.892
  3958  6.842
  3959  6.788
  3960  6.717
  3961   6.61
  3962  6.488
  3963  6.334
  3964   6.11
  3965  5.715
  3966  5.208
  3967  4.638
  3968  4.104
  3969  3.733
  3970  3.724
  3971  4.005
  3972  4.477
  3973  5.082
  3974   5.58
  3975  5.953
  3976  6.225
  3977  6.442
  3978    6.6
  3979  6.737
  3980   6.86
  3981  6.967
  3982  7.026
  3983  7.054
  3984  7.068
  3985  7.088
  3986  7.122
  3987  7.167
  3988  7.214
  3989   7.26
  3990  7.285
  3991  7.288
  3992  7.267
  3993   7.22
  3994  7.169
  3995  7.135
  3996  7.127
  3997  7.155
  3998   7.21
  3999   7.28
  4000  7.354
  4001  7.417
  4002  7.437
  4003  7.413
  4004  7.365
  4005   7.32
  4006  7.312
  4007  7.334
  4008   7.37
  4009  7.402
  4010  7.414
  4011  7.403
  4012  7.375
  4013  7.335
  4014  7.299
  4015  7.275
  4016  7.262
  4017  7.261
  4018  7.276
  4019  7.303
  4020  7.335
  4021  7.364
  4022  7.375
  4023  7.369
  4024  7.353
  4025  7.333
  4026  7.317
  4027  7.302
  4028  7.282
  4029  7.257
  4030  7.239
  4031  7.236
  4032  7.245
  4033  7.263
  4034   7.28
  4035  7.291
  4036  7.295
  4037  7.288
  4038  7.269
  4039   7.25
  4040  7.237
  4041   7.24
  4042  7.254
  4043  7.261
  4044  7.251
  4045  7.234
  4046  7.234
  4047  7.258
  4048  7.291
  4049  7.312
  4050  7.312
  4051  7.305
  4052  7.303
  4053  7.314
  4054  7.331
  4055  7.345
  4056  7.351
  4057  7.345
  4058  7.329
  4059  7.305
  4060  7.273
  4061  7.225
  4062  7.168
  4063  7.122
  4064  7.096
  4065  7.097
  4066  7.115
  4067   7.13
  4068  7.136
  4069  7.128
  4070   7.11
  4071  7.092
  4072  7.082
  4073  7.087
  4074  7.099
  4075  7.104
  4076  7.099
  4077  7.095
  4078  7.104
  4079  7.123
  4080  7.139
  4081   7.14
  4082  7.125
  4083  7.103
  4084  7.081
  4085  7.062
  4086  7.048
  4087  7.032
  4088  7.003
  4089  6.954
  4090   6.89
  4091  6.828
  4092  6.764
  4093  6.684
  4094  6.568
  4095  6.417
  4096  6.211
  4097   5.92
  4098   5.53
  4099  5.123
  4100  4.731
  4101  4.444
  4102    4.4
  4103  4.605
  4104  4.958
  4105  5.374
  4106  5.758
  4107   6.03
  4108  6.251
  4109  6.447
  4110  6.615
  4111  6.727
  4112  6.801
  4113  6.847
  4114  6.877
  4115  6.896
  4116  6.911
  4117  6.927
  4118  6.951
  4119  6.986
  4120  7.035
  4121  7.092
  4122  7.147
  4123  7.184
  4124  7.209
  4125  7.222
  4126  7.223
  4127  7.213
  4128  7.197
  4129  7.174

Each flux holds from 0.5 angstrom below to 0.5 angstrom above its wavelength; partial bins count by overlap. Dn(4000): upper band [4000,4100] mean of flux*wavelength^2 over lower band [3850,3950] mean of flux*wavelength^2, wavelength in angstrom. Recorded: 1.14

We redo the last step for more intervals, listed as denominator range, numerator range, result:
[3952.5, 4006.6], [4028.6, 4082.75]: 1.14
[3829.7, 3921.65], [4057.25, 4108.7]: 1.12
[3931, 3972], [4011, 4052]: 1.22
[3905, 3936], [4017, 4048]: 1.12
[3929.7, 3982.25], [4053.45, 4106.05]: 1.14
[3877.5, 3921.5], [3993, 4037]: 1.19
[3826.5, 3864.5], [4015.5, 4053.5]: 1.26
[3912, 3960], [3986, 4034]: 1.11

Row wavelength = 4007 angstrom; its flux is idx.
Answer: 7.334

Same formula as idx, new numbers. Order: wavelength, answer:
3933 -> 5.169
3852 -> 7.251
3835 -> 4.246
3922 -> 7.082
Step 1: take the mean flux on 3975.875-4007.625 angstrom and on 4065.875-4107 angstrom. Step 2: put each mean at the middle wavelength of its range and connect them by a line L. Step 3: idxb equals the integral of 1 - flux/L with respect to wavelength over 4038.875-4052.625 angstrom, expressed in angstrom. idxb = -1.0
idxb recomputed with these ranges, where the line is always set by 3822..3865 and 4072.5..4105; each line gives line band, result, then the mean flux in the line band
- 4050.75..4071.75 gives -2.55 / 7.22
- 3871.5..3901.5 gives 1.16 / 6.18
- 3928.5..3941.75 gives 0.66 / 6.11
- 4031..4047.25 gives -2.08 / 7.26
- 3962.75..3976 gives 2.96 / 5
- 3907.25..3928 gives -2.56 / 7.23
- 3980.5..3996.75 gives -1.82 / 7.15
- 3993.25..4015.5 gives -3.04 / 7.31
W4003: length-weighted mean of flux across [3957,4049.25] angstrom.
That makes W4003 6.87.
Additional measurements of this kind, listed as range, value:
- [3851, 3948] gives 6.72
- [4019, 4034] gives 7.3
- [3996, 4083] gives 7.26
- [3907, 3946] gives 6.84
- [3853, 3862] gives 7.16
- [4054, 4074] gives 7.19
